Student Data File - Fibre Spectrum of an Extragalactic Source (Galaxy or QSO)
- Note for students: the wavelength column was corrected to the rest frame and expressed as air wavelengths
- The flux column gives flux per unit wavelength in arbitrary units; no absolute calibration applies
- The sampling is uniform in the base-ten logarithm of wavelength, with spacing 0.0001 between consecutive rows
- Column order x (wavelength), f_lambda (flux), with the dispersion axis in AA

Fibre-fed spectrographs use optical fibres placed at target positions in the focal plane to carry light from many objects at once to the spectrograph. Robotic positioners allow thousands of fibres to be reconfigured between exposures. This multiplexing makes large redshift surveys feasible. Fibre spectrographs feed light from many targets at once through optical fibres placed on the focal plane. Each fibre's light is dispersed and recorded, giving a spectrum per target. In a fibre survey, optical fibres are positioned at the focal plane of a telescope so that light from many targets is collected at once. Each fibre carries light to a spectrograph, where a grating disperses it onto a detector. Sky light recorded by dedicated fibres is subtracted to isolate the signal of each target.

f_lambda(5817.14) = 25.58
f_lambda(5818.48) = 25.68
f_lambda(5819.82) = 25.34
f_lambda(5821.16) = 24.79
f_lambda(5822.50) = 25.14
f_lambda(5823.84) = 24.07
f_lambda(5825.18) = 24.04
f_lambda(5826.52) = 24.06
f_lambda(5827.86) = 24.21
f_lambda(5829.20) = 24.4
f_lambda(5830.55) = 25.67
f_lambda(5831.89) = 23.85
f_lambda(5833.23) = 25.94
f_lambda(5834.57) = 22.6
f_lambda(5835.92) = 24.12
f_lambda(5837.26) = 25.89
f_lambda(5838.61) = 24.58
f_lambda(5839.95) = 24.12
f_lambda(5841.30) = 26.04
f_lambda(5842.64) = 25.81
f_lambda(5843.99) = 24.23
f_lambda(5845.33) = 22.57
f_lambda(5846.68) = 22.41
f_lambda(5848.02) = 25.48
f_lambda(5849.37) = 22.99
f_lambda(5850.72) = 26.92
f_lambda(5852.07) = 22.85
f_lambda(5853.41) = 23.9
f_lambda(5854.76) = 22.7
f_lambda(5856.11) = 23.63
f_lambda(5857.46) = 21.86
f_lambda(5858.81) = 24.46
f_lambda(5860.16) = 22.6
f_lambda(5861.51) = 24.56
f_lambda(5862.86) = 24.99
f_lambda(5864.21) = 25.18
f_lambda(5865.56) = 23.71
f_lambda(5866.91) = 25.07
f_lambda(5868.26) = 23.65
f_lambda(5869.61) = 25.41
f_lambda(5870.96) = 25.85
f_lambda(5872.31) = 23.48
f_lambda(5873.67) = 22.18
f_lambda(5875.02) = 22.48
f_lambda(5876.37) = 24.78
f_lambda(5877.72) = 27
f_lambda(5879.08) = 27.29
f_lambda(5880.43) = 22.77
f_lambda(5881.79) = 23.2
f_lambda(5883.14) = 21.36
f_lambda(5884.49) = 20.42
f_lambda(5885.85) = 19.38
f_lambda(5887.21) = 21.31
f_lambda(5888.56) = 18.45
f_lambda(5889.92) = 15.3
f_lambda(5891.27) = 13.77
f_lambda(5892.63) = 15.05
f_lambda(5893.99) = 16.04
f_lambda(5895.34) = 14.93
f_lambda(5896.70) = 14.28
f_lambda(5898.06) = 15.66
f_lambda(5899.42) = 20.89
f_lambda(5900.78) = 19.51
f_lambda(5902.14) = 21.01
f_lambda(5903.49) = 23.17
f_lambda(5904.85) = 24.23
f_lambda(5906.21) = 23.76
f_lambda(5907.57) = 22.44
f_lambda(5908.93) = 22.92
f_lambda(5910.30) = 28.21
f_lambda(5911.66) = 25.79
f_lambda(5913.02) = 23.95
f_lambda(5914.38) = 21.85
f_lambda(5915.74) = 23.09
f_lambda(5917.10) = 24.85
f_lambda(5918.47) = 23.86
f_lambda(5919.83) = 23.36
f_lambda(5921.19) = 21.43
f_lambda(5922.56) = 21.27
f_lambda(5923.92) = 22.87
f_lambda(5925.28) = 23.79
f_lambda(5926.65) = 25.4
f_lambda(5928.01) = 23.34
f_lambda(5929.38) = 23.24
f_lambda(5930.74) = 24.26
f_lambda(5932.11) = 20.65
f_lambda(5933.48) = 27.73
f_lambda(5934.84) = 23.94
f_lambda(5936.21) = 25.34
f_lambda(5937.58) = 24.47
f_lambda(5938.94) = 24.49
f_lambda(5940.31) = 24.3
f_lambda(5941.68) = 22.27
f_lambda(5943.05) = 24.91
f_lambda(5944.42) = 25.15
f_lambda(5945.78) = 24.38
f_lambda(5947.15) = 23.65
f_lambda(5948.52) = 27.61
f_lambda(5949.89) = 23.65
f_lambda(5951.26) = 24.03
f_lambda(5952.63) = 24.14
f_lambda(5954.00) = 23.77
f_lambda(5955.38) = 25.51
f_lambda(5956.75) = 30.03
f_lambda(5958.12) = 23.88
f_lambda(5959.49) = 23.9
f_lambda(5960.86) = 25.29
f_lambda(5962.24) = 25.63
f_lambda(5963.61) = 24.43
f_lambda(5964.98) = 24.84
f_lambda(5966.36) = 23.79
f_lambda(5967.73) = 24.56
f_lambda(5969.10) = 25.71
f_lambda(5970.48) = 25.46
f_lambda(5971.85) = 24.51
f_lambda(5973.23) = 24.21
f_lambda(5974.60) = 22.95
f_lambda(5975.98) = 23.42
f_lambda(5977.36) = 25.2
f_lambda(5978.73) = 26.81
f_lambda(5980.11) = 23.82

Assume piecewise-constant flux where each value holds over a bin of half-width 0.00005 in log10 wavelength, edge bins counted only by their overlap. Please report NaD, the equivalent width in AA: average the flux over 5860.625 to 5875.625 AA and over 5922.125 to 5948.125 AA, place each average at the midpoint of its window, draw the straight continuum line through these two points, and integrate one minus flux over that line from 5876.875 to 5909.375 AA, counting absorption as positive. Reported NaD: 5.4 AA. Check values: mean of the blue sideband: 24.2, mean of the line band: 20.2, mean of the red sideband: 24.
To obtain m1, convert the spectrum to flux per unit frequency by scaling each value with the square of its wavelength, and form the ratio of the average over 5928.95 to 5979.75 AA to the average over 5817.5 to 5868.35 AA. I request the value 1.1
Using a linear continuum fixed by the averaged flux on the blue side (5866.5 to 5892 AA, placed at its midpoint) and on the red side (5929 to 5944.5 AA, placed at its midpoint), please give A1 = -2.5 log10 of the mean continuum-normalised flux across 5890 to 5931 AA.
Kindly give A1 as 0.09 mag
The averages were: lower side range 22.2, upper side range 24.2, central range 21.5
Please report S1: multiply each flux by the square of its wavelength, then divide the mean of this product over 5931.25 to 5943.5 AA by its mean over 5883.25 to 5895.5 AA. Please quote 1.41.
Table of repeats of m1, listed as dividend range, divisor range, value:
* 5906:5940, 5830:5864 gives 1.01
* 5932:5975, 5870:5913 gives 1.19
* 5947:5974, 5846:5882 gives 1.07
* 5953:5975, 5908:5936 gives 1.06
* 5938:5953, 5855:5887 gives 1.06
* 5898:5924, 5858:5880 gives 0.95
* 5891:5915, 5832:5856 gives 0.86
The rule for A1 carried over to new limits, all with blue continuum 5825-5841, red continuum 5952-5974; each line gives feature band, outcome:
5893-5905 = 0.31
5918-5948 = 0.05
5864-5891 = 0.09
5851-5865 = 0.04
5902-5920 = 0.04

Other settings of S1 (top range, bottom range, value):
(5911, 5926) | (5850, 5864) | 1.00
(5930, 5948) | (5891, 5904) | 1.41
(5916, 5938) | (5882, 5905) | 1.30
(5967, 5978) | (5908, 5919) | 1.03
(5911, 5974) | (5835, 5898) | 1.11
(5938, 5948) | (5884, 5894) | 1.41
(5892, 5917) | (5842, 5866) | 0.89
